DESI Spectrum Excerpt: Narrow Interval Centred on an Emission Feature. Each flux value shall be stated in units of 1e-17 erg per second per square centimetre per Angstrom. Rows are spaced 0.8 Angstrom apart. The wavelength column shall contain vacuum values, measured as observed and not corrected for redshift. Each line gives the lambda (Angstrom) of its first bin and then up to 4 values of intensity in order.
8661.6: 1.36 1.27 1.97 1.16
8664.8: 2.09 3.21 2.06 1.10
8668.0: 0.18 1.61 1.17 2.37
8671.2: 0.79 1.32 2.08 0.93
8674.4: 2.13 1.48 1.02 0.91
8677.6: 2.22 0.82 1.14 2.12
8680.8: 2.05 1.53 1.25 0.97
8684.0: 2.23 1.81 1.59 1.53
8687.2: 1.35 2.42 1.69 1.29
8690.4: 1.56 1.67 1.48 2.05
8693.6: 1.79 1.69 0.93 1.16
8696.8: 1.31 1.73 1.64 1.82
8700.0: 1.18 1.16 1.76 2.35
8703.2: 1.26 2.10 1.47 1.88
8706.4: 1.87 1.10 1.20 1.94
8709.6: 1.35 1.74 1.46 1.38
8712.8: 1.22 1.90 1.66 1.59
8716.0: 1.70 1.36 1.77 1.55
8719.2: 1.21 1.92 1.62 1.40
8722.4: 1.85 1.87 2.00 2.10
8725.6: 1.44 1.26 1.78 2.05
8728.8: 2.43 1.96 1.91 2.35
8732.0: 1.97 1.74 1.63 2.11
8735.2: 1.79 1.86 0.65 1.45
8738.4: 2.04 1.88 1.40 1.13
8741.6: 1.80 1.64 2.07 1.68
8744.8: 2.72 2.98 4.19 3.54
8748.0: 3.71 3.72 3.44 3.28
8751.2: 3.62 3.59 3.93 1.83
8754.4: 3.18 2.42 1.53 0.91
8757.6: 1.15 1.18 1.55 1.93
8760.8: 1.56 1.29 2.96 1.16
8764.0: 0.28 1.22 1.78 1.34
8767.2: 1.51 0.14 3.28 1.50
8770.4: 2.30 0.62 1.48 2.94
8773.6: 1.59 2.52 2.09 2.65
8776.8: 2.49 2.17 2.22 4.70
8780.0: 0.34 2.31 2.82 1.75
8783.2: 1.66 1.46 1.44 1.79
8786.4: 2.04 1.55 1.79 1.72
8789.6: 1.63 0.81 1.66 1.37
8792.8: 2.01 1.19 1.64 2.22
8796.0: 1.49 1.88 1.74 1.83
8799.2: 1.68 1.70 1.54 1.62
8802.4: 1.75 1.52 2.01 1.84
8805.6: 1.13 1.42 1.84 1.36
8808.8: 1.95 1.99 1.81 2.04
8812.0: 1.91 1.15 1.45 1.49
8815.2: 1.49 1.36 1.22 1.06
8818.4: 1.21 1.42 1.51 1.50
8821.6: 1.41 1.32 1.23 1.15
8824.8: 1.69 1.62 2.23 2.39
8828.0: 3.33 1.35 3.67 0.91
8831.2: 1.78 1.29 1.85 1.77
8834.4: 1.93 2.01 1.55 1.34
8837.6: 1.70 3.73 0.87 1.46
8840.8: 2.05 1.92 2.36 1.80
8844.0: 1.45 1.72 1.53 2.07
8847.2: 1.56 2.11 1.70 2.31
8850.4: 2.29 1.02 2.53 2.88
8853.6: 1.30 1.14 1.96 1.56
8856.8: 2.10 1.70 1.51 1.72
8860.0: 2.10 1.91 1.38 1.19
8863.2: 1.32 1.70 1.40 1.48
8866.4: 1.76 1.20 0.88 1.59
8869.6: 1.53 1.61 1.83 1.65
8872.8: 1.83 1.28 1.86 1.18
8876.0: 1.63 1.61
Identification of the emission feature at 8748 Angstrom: H-alpha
